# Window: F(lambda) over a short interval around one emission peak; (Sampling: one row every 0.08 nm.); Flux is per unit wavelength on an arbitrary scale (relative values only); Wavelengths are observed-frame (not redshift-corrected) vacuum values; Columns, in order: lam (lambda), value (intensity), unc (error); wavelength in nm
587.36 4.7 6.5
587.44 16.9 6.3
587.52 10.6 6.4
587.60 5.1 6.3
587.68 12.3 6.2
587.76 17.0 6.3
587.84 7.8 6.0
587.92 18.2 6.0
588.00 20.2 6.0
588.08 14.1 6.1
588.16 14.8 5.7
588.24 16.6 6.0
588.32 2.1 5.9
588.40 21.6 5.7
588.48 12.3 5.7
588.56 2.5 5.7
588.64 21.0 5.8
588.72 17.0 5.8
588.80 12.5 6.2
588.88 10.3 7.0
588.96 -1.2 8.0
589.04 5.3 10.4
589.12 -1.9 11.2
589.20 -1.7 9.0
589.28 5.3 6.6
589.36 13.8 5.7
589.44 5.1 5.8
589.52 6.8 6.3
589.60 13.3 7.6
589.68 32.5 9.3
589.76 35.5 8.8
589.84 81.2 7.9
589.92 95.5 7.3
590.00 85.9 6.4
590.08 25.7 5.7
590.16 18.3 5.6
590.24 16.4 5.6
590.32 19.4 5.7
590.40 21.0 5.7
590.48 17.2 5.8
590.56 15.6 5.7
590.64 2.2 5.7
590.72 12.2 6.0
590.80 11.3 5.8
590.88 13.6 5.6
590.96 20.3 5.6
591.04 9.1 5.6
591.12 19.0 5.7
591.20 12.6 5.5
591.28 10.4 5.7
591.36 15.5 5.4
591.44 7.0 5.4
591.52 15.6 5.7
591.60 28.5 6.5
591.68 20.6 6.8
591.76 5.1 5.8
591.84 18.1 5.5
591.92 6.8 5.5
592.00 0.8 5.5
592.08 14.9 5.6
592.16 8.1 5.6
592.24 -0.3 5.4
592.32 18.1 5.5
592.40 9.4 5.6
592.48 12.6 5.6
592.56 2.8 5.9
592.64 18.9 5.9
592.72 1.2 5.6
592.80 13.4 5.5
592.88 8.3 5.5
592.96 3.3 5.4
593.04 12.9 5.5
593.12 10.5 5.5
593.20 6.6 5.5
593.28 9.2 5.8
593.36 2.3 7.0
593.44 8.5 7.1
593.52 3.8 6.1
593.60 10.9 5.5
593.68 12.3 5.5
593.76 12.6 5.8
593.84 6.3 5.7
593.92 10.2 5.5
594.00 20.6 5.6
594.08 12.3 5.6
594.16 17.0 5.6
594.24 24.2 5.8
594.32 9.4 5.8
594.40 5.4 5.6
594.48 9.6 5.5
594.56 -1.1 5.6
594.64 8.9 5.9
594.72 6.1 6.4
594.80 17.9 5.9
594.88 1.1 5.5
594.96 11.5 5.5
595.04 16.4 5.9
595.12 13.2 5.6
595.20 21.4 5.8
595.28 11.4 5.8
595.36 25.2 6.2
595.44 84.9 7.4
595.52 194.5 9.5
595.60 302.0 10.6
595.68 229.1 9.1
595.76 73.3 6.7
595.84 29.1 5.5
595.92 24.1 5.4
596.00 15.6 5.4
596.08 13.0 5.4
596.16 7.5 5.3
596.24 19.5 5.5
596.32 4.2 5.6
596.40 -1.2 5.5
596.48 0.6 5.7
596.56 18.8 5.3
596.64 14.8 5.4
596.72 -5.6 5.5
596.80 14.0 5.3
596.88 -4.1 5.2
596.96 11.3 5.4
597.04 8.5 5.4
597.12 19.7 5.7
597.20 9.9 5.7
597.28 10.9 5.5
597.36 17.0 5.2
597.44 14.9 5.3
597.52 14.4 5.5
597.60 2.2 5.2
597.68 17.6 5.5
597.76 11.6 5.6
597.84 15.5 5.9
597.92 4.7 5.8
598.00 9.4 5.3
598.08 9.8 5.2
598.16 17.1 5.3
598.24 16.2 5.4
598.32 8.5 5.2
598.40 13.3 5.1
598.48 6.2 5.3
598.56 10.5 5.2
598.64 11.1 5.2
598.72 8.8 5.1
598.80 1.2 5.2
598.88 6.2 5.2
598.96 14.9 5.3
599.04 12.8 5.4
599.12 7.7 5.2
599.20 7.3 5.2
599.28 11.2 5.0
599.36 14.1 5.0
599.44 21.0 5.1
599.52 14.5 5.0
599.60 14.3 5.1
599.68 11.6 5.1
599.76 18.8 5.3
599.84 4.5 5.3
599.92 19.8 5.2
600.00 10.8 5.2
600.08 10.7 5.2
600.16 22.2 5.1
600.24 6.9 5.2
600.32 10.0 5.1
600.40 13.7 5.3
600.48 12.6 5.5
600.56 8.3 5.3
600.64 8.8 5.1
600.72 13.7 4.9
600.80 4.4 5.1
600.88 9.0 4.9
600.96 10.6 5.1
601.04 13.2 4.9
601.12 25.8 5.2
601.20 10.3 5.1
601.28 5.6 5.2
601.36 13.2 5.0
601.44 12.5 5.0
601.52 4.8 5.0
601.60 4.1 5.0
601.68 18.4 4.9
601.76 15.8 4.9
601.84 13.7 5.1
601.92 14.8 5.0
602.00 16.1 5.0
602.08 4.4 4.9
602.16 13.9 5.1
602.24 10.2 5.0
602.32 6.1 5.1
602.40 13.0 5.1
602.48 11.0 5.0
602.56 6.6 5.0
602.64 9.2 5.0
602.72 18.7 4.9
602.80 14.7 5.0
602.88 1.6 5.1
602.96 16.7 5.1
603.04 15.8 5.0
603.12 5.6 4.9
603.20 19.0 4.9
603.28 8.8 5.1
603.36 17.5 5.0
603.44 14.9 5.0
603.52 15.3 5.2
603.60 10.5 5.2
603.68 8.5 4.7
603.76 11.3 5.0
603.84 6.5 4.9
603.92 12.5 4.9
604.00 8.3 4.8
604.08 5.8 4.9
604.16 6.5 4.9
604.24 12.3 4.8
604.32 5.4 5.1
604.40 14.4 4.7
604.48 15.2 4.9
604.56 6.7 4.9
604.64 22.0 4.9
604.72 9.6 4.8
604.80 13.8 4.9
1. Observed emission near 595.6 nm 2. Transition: [O III]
